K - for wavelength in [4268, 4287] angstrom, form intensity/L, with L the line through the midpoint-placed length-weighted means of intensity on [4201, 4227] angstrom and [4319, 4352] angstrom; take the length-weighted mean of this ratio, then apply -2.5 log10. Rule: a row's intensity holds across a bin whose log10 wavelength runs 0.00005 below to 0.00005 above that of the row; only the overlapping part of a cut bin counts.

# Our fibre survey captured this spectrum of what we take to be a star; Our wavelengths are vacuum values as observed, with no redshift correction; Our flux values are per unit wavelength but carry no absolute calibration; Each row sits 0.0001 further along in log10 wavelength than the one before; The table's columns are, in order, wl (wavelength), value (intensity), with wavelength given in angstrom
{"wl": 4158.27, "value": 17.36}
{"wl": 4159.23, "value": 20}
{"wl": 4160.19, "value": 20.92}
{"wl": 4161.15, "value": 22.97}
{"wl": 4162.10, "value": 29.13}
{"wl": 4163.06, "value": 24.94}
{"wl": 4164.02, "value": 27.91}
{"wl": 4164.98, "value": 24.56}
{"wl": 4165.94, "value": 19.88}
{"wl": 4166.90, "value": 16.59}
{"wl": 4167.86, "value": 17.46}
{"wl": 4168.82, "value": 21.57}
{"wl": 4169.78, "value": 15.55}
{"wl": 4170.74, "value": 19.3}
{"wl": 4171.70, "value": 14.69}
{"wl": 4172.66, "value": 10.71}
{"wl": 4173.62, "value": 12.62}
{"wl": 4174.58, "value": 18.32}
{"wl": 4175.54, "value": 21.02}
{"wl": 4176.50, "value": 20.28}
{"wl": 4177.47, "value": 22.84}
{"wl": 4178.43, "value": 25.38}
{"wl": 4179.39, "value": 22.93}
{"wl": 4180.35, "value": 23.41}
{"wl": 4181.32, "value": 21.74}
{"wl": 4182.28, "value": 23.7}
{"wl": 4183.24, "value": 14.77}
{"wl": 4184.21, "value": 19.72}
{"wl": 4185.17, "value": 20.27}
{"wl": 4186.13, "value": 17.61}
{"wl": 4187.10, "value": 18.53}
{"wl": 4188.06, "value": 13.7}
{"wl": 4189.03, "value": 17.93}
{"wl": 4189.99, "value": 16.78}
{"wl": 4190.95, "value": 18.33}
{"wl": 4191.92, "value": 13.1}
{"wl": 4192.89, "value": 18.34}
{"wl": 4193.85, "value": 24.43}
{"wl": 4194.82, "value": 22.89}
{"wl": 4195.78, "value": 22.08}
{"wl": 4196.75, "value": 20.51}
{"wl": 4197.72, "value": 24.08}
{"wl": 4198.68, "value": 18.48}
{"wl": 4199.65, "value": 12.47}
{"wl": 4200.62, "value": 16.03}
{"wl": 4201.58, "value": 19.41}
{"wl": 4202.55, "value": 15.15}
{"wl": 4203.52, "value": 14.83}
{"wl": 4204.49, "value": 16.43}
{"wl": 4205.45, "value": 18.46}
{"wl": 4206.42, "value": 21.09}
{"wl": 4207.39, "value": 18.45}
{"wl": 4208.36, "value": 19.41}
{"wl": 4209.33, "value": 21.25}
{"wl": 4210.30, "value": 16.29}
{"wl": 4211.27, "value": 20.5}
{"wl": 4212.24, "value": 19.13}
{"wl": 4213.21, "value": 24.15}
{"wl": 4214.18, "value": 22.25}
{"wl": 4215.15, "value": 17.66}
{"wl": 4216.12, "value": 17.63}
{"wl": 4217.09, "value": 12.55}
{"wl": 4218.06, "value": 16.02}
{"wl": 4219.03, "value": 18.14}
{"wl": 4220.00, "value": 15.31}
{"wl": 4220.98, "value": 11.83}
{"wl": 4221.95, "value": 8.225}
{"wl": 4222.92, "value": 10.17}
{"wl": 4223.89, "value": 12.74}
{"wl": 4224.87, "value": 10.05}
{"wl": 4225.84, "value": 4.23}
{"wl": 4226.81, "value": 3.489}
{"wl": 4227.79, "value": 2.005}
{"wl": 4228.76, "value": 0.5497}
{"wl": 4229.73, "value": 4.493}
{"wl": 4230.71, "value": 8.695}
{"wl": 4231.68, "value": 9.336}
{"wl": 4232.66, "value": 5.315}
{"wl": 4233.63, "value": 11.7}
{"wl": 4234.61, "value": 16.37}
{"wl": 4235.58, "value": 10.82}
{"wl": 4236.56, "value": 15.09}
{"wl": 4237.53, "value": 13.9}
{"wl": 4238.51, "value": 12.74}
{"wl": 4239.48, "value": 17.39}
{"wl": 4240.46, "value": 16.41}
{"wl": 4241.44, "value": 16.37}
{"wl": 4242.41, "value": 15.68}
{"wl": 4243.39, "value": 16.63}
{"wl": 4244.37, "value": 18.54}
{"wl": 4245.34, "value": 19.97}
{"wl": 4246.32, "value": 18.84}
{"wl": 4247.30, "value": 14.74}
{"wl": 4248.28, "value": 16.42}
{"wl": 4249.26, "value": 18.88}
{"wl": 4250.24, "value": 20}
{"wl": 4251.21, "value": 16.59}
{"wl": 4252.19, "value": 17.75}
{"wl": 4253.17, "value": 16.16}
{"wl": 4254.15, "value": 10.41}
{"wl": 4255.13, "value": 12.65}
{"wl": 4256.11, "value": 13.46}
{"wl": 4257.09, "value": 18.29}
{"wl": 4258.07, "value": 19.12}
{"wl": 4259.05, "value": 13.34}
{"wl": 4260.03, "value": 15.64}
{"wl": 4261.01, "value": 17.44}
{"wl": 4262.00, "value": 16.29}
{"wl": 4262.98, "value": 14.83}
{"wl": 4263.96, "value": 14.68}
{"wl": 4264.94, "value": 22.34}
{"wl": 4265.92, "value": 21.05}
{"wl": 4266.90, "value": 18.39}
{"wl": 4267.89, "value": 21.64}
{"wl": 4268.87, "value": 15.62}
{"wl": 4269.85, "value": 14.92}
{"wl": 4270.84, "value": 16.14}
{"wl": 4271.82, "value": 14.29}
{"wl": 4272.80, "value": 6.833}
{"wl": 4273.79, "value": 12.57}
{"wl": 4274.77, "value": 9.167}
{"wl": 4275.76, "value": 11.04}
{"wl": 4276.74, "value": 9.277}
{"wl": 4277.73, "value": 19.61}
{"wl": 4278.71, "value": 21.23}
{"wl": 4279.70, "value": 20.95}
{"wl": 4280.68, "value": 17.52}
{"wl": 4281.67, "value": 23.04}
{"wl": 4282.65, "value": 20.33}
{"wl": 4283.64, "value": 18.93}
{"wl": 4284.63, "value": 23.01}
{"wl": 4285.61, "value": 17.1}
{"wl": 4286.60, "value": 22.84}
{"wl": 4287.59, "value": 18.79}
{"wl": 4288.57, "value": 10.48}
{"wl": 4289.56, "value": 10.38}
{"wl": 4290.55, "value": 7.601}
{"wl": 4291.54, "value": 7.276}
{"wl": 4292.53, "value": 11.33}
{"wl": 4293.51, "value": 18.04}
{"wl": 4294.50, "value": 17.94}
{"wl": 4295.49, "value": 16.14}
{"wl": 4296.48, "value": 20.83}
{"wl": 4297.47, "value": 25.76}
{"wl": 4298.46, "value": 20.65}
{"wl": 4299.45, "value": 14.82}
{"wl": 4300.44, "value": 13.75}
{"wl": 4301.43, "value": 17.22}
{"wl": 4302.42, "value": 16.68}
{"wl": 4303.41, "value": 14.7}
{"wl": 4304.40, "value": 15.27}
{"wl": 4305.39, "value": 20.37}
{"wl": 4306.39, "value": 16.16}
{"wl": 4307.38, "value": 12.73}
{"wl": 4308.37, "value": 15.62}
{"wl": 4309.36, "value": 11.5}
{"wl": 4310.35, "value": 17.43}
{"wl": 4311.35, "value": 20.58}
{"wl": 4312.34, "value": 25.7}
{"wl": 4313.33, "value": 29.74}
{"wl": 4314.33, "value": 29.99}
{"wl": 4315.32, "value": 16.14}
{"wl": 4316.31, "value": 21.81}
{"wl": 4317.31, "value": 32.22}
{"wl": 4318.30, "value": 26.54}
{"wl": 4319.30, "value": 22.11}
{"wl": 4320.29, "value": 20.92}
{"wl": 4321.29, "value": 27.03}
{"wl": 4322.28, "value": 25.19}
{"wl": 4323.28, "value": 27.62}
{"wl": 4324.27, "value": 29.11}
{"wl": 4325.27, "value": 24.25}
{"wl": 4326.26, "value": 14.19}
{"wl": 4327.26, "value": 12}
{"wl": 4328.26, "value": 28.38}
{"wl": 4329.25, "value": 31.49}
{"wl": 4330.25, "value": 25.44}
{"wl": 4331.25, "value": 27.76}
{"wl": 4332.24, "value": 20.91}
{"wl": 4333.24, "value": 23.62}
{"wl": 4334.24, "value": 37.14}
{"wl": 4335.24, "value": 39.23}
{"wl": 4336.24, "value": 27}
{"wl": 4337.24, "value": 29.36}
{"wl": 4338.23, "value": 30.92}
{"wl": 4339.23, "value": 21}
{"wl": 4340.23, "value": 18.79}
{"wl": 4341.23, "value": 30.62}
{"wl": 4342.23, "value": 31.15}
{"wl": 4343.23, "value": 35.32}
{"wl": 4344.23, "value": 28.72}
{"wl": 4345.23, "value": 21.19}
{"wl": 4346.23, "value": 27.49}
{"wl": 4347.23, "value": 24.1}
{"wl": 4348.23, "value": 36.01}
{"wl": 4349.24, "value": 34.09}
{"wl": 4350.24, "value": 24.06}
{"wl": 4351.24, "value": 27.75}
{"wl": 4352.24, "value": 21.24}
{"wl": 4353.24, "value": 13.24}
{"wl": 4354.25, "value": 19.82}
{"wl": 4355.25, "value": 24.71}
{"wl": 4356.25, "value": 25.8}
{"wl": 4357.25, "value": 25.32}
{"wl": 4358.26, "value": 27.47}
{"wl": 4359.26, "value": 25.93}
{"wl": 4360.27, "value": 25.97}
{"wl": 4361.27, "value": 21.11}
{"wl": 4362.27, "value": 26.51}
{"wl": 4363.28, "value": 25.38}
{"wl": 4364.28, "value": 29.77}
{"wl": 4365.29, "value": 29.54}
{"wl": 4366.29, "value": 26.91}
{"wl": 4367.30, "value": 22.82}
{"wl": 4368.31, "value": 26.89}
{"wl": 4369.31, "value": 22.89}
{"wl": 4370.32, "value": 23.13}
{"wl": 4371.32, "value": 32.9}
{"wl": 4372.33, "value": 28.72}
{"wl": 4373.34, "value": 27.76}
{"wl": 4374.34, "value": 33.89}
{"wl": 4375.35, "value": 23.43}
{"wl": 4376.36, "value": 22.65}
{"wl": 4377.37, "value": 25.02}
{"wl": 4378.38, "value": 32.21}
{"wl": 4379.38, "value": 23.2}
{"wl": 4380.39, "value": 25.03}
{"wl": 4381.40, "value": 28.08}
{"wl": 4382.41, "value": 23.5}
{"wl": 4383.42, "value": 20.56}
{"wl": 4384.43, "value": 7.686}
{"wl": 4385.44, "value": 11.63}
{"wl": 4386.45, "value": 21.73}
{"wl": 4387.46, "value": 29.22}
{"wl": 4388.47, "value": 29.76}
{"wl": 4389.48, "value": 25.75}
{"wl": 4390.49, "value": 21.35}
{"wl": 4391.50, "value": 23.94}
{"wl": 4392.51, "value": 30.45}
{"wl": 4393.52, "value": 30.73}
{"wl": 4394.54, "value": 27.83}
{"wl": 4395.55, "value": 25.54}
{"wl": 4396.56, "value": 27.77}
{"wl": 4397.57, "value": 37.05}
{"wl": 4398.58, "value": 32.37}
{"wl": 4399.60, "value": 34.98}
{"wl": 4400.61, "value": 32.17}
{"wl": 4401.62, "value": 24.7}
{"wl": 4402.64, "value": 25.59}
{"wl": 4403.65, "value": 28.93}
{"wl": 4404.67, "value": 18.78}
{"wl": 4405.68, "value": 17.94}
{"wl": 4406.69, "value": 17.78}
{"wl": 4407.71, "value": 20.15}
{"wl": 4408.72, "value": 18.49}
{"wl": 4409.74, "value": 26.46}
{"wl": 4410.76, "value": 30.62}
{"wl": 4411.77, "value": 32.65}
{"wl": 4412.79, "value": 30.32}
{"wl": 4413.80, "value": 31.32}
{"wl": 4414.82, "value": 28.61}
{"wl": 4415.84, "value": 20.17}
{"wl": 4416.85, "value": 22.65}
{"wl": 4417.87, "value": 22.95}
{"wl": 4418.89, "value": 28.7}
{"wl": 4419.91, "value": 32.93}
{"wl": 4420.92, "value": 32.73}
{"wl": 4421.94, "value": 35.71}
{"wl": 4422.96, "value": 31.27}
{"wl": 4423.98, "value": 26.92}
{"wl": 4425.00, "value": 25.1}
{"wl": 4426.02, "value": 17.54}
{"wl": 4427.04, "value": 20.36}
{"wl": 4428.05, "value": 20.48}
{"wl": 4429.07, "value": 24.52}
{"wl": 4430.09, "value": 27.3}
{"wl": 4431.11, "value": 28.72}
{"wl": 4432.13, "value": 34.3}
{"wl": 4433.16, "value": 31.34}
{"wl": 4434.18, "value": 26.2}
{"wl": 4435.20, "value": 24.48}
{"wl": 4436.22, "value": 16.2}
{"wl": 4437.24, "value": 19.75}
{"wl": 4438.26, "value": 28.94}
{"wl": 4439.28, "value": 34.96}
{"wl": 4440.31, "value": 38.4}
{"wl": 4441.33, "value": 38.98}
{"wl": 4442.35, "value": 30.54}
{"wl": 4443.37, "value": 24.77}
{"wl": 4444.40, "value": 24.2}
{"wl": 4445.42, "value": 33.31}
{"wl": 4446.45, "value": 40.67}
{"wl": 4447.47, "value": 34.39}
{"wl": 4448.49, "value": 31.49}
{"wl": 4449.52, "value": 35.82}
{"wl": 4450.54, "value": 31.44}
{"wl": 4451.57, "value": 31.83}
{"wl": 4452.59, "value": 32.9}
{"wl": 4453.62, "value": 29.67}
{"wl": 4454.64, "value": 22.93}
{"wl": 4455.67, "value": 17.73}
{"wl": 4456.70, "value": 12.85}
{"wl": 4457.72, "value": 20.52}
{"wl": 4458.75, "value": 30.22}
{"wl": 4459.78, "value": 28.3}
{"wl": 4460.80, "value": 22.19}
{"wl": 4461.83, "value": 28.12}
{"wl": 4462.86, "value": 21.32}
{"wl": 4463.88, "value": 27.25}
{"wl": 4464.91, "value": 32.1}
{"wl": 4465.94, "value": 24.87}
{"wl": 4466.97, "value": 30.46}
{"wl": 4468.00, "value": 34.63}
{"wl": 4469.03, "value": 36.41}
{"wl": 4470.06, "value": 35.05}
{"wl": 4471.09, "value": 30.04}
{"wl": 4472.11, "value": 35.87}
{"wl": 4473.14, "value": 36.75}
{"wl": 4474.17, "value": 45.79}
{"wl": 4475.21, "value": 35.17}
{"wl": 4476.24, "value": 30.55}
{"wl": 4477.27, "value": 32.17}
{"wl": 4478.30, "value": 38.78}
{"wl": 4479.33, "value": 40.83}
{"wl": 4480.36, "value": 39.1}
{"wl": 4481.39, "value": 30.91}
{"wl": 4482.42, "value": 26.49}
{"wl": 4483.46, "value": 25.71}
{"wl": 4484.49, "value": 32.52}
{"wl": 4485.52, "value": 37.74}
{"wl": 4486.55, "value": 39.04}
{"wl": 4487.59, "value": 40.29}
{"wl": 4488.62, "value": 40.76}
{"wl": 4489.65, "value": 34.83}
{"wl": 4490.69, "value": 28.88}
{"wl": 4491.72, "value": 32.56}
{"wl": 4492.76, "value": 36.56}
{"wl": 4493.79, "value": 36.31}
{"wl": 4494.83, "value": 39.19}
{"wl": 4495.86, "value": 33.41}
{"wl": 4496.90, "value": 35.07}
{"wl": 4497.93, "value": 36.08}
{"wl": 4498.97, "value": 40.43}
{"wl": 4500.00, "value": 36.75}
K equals 0.29 mag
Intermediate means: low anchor 15.9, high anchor 26.8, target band 16.6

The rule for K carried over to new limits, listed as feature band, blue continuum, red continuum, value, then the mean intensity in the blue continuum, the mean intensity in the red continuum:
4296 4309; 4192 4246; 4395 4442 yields 0.175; 15.2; 27.3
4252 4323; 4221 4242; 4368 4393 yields -0.134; 10.1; 24.8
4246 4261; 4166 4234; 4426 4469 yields 0.168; 16.4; 28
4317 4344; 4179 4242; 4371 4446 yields -0.188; 15.8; 26.7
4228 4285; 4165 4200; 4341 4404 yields 0.390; 19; 26.3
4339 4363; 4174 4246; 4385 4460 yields -0.096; 16.3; 27.3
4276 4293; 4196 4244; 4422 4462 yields 0.122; 14.5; 27.8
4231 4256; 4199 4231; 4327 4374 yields 0.125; 14.3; 26.6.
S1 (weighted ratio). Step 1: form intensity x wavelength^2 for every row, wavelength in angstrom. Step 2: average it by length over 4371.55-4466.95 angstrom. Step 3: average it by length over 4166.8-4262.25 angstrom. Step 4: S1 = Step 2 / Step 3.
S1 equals 1.8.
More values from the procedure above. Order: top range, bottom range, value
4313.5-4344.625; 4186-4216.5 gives 1.50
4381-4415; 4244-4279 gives 1.71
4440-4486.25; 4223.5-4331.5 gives 2.00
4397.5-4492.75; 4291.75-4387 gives 1.31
